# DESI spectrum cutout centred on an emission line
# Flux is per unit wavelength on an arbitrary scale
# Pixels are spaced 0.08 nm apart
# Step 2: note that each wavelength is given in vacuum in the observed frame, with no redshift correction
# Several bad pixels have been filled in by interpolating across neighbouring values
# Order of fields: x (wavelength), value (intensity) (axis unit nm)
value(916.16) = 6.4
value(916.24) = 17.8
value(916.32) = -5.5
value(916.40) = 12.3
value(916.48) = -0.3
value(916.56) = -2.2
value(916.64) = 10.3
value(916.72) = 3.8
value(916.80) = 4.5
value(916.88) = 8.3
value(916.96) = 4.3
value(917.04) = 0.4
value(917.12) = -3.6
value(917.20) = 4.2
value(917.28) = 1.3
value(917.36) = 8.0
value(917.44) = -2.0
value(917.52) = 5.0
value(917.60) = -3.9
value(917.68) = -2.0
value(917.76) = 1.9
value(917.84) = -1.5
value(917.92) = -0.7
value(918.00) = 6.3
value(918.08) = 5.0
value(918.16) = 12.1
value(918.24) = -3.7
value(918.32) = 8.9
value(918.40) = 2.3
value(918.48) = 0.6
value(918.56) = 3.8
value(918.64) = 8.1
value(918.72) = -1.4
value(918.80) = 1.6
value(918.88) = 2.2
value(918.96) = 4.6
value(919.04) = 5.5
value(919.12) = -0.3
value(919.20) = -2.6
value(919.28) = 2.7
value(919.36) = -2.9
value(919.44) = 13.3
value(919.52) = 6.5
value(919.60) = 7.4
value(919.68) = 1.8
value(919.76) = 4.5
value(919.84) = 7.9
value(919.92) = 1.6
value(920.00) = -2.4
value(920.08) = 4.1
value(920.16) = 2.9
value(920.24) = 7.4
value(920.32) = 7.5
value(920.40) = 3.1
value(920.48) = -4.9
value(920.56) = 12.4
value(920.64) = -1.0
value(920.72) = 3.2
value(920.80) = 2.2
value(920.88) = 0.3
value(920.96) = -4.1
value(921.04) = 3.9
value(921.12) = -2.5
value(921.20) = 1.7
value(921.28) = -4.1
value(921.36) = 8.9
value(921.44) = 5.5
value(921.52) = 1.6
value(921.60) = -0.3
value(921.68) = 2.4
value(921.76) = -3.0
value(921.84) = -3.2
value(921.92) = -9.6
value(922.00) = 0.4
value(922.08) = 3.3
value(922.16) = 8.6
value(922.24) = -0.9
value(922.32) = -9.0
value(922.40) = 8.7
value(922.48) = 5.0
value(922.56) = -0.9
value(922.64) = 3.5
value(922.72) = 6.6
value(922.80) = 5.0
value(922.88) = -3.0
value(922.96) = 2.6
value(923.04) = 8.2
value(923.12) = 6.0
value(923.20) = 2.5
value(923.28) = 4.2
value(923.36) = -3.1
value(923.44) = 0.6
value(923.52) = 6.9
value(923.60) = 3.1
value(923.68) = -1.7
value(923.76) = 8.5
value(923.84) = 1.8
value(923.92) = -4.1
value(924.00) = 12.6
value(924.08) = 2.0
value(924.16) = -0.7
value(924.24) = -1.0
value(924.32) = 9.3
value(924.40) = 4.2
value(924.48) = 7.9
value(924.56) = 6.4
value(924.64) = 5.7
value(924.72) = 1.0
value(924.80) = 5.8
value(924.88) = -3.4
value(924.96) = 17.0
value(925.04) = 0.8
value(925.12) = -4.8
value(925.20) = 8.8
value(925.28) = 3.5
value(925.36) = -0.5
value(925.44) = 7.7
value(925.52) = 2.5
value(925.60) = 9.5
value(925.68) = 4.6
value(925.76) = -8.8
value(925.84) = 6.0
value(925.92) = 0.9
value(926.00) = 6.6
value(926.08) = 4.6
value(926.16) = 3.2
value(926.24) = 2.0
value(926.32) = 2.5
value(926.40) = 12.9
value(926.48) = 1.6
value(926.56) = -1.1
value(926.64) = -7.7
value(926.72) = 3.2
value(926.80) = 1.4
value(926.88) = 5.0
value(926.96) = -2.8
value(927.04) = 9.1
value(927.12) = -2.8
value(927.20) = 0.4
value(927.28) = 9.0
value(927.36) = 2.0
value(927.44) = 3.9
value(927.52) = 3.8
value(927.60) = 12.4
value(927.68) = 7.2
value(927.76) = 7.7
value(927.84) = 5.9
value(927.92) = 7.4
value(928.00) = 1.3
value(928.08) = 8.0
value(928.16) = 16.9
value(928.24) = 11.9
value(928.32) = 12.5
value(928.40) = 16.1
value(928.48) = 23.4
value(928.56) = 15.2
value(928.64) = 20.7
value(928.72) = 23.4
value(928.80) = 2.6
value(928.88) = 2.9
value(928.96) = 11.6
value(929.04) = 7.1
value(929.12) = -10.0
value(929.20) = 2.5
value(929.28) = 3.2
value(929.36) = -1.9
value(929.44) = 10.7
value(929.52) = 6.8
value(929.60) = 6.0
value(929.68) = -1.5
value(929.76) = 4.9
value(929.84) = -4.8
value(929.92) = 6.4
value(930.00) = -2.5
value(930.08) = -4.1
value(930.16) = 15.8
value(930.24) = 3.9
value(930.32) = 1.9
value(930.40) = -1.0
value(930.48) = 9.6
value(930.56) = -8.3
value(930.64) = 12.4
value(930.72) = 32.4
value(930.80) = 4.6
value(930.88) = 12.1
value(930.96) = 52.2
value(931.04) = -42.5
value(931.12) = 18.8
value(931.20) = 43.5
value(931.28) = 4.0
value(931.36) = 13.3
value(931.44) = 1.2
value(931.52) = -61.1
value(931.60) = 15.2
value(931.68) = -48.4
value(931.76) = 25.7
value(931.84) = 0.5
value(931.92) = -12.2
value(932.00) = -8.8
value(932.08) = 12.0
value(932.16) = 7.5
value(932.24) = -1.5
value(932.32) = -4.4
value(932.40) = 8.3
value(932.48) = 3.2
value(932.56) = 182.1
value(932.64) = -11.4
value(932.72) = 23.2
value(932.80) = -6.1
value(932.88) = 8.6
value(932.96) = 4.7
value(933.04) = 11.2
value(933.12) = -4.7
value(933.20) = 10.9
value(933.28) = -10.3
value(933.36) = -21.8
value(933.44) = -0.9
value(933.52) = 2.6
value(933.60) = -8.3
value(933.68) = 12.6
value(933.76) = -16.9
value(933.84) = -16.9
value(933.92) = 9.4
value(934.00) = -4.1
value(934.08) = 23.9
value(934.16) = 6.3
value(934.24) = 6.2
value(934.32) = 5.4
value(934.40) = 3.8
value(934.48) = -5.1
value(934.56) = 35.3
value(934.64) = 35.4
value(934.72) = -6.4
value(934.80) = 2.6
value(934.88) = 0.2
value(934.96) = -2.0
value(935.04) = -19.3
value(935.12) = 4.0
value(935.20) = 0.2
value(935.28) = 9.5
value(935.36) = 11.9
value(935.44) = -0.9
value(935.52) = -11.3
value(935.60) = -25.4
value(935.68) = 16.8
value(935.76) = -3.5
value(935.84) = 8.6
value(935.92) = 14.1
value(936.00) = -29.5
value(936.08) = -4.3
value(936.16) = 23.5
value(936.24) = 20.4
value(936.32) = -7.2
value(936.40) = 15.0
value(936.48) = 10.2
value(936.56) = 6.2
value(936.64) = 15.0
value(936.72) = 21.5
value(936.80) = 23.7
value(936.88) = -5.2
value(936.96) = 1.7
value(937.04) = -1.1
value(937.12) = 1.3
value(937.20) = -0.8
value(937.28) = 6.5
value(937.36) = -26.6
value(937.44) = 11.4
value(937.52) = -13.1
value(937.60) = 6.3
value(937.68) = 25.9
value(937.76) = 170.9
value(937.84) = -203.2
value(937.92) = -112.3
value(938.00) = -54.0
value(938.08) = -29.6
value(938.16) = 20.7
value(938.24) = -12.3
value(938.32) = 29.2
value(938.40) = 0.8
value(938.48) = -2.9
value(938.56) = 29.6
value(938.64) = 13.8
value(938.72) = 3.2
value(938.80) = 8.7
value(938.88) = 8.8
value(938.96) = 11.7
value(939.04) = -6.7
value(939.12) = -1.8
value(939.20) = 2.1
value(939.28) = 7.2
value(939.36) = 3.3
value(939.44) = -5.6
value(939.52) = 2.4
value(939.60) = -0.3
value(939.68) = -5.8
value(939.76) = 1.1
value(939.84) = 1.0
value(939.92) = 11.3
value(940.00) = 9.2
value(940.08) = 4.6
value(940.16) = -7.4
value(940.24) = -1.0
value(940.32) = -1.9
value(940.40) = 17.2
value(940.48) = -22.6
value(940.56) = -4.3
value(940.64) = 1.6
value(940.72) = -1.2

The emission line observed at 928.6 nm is H-gamma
